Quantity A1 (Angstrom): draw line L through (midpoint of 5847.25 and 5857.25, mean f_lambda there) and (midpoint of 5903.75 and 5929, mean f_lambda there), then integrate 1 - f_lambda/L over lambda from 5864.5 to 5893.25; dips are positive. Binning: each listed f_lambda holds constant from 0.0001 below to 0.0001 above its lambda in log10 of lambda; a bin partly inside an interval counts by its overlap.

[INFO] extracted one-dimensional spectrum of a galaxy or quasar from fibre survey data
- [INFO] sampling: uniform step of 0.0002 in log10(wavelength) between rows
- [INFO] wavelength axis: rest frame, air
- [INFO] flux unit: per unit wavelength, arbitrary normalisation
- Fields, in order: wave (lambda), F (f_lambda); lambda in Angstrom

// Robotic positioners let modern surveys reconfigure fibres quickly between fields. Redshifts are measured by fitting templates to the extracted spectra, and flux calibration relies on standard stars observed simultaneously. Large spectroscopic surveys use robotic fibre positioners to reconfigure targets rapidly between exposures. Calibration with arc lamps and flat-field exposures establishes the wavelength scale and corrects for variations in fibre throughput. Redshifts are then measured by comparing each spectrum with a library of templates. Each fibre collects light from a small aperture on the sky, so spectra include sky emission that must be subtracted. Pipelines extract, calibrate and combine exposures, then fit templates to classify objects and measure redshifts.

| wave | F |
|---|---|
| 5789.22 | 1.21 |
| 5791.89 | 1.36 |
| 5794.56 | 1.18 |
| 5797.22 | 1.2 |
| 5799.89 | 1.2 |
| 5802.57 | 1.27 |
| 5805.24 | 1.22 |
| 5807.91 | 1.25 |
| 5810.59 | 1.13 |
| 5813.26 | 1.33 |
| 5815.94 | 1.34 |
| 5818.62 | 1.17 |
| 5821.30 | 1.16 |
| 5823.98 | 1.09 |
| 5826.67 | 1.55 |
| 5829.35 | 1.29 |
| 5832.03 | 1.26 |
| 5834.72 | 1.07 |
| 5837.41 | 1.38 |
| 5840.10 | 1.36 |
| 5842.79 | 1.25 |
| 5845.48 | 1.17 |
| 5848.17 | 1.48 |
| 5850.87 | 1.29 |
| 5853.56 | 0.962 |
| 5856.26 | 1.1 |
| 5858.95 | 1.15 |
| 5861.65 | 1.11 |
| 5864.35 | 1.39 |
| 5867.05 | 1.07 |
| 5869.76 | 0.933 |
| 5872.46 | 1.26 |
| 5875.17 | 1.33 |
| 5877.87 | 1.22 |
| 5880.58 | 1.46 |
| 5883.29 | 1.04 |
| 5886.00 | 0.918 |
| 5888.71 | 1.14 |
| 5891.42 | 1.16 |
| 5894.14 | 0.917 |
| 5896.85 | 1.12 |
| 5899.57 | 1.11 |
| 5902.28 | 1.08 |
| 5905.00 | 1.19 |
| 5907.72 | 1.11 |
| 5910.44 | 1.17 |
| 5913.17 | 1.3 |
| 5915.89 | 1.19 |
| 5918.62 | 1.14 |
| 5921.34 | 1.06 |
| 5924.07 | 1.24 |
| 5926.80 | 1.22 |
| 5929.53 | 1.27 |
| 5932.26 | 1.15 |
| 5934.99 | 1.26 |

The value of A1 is 0.81 Angstrom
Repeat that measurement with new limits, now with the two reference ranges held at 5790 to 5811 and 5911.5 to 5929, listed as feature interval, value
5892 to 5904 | 1.34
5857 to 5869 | 0.47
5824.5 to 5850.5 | -1.82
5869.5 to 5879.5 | -0.11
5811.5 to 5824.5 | 0.02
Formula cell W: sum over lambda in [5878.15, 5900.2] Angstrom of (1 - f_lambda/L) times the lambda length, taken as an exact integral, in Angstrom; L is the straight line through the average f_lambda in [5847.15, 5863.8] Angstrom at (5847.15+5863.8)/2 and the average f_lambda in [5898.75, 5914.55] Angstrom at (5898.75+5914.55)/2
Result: 1.1 Angstrom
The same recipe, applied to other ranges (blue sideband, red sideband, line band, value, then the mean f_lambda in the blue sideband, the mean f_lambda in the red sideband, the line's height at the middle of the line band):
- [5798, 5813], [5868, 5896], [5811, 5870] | -2.2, 1.22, 1.14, 1.18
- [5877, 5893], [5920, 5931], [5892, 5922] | 1.2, 1.15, 1.2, 1.18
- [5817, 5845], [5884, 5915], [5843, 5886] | -0.2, 1.26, 1.11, 1.18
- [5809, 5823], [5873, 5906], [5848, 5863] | 0.3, 1.22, 1.14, 1.18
